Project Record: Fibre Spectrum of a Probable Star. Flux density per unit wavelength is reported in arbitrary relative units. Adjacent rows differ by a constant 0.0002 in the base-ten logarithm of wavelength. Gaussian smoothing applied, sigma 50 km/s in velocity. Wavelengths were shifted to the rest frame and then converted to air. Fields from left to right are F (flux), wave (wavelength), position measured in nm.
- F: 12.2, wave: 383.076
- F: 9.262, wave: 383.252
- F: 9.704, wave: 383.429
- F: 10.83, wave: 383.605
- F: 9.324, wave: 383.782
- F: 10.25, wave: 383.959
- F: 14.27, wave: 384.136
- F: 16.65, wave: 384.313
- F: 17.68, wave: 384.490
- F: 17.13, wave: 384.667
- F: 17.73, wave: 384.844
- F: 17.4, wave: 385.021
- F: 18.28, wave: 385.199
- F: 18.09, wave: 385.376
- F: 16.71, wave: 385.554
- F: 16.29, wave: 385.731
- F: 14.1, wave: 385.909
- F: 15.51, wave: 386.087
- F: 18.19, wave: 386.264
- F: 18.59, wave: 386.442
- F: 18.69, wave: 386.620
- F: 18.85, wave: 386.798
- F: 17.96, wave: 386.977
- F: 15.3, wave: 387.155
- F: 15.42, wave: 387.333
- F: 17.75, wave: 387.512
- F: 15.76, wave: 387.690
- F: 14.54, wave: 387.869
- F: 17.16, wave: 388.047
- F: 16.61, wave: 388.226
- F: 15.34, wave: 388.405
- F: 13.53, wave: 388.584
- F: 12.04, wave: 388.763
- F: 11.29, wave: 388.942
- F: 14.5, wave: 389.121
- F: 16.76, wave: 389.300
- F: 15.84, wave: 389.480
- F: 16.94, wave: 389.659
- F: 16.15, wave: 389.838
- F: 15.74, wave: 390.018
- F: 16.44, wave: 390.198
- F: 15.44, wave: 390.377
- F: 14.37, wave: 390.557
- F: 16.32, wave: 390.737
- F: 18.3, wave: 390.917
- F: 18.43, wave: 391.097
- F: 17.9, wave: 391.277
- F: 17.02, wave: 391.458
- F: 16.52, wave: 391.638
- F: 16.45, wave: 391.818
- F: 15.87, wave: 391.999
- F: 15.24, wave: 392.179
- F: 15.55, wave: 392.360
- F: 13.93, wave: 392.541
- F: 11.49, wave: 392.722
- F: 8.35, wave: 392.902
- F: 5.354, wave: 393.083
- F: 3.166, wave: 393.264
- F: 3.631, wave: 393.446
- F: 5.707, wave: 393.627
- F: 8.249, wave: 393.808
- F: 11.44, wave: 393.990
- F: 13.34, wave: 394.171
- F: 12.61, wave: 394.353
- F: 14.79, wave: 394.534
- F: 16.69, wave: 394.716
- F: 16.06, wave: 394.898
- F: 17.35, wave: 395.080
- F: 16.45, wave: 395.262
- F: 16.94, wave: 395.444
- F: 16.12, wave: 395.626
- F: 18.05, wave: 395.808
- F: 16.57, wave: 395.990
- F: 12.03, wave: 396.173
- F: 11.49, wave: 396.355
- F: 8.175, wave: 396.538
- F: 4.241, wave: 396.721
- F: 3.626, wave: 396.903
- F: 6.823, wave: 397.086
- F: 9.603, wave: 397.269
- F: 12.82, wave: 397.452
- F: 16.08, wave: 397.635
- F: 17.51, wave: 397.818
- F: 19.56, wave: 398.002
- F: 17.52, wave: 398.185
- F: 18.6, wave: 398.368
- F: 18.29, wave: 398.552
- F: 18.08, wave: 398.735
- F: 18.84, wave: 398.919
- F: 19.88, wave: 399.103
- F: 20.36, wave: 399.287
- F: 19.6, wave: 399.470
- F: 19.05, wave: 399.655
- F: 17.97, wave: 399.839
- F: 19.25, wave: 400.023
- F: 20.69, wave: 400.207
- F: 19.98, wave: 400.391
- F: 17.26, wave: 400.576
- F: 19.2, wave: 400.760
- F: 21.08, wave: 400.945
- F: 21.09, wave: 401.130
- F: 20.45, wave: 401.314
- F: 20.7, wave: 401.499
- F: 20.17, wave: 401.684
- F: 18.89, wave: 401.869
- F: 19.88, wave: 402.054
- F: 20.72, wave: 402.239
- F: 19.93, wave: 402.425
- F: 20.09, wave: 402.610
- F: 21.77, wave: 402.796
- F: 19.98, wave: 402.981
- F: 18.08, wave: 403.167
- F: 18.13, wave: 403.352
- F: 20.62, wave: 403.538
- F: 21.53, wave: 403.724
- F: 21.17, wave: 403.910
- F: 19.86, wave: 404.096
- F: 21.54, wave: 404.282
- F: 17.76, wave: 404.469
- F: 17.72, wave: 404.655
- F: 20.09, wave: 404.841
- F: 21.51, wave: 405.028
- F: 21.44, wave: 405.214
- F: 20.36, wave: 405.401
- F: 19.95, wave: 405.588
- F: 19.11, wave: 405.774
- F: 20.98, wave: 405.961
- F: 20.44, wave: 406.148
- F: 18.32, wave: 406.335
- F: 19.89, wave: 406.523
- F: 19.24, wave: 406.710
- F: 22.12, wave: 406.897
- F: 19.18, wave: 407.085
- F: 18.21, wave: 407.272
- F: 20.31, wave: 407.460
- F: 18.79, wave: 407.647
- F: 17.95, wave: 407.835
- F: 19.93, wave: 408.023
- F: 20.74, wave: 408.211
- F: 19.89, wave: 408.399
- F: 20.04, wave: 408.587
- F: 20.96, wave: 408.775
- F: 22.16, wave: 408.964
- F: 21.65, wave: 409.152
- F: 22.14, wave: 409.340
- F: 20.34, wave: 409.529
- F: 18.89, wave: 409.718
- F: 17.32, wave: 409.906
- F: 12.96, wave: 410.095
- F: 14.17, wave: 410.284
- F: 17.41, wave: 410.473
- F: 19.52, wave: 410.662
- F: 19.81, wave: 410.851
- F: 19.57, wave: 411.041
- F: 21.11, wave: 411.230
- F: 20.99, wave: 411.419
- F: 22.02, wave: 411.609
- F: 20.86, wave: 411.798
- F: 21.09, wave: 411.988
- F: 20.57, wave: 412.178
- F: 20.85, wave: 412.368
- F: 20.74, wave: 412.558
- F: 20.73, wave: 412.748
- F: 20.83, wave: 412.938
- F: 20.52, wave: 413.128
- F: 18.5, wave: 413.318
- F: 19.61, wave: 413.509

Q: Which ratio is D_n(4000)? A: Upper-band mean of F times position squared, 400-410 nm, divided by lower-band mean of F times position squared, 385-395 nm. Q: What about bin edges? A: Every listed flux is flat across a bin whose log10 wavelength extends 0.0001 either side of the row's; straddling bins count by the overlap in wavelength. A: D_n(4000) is 1.46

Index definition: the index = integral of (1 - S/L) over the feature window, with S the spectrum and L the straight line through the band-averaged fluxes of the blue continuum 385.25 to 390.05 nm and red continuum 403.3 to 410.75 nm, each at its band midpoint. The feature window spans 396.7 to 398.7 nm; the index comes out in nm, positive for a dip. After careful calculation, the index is 0.48 nm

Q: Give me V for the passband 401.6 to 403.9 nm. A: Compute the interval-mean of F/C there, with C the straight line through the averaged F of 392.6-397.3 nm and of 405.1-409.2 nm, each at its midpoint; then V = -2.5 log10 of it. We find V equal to -0.19 mag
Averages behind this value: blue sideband 11.1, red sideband 20.1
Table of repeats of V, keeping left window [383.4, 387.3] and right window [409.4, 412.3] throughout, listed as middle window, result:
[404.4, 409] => -0.07 mag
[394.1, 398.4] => 0.24 mag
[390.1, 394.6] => 0.27 mag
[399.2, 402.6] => -0.11 mag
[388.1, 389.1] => 0.17 mag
